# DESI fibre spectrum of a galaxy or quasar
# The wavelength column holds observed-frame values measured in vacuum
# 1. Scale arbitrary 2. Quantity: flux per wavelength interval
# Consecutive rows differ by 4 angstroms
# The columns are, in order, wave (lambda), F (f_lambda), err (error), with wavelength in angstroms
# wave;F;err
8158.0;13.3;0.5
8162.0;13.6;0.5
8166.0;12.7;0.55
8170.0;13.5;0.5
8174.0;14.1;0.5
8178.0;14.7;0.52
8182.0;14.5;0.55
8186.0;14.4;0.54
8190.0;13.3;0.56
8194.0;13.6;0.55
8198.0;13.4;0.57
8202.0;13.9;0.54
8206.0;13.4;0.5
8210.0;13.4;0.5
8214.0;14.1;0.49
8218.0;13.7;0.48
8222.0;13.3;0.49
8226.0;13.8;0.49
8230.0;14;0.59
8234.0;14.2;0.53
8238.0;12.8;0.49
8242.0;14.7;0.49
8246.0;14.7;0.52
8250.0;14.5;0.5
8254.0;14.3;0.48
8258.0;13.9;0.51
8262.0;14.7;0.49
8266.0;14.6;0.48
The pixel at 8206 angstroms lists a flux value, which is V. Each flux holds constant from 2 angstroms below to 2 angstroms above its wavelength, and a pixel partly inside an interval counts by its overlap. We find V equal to 13.4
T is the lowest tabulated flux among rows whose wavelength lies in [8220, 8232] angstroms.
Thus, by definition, 13.3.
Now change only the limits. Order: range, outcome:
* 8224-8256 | 12.8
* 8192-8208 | 13.4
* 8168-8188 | 13.5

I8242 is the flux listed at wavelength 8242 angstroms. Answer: 14.7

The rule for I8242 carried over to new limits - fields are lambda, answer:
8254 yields 14.3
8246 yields 14.7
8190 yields 13.3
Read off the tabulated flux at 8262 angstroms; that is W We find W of 14.7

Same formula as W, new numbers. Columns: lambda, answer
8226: 13.8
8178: 14.7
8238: 12.8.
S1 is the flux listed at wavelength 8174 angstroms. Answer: 14.1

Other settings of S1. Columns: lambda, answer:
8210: 13.4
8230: 14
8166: 12.7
